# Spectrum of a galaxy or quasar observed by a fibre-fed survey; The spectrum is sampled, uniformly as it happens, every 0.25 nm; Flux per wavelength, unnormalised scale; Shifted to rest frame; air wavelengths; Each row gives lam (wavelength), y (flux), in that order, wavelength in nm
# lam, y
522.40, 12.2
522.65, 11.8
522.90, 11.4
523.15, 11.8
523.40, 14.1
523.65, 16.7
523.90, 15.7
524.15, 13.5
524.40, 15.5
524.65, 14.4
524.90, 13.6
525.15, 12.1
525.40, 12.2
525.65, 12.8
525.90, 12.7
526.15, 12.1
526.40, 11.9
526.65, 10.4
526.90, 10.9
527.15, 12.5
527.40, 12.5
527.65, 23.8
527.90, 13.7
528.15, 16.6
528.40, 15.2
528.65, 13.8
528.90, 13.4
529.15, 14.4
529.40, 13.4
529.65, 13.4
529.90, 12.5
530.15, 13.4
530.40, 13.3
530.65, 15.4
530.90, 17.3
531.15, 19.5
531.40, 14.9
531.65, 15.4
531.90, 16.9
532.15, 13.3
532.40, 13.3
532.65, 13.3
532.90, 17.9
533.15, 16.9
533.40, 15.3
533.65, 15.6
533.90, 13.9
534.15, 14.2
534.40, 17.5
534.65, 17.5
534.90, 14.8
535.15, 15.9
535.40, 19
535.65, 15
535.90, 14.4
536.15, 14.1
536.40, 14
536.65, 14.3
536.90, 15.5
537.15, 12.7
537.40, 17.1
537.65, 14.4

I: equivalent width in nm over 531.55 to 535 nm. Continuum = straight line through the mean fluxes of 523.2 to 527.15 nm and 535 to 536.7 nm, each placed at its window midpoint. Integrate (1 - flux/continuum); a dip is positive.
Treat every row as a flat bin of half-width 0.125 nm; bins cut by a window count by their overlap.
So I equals -0.15 nm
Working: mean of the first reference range 13.2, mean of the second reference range 15.3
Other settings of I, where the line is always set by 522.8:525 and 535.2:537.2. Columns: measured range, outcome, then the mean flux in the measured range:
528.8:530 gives 0.09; 13.4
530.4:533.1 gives -0.18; 15.6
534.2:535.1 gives -0.09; 16.3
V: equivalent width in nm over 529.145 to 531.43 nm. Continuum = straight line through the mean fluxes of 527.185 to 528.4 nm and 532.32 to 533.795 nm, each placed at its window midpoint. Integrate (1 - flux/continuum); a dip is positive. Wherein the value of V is 0.15 nm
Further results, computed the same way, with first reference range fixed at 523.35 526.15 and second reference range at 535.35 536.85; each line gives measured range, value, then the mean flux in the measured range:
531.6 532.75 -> 0.01 nm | 14.4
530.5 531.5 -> -0.16 nm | 16.7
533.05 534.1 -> -0.04 nm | 15.3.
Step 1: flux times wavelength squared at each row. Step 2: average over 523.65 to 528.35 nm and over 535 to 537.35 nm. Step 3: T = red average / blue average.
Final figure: 1.13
